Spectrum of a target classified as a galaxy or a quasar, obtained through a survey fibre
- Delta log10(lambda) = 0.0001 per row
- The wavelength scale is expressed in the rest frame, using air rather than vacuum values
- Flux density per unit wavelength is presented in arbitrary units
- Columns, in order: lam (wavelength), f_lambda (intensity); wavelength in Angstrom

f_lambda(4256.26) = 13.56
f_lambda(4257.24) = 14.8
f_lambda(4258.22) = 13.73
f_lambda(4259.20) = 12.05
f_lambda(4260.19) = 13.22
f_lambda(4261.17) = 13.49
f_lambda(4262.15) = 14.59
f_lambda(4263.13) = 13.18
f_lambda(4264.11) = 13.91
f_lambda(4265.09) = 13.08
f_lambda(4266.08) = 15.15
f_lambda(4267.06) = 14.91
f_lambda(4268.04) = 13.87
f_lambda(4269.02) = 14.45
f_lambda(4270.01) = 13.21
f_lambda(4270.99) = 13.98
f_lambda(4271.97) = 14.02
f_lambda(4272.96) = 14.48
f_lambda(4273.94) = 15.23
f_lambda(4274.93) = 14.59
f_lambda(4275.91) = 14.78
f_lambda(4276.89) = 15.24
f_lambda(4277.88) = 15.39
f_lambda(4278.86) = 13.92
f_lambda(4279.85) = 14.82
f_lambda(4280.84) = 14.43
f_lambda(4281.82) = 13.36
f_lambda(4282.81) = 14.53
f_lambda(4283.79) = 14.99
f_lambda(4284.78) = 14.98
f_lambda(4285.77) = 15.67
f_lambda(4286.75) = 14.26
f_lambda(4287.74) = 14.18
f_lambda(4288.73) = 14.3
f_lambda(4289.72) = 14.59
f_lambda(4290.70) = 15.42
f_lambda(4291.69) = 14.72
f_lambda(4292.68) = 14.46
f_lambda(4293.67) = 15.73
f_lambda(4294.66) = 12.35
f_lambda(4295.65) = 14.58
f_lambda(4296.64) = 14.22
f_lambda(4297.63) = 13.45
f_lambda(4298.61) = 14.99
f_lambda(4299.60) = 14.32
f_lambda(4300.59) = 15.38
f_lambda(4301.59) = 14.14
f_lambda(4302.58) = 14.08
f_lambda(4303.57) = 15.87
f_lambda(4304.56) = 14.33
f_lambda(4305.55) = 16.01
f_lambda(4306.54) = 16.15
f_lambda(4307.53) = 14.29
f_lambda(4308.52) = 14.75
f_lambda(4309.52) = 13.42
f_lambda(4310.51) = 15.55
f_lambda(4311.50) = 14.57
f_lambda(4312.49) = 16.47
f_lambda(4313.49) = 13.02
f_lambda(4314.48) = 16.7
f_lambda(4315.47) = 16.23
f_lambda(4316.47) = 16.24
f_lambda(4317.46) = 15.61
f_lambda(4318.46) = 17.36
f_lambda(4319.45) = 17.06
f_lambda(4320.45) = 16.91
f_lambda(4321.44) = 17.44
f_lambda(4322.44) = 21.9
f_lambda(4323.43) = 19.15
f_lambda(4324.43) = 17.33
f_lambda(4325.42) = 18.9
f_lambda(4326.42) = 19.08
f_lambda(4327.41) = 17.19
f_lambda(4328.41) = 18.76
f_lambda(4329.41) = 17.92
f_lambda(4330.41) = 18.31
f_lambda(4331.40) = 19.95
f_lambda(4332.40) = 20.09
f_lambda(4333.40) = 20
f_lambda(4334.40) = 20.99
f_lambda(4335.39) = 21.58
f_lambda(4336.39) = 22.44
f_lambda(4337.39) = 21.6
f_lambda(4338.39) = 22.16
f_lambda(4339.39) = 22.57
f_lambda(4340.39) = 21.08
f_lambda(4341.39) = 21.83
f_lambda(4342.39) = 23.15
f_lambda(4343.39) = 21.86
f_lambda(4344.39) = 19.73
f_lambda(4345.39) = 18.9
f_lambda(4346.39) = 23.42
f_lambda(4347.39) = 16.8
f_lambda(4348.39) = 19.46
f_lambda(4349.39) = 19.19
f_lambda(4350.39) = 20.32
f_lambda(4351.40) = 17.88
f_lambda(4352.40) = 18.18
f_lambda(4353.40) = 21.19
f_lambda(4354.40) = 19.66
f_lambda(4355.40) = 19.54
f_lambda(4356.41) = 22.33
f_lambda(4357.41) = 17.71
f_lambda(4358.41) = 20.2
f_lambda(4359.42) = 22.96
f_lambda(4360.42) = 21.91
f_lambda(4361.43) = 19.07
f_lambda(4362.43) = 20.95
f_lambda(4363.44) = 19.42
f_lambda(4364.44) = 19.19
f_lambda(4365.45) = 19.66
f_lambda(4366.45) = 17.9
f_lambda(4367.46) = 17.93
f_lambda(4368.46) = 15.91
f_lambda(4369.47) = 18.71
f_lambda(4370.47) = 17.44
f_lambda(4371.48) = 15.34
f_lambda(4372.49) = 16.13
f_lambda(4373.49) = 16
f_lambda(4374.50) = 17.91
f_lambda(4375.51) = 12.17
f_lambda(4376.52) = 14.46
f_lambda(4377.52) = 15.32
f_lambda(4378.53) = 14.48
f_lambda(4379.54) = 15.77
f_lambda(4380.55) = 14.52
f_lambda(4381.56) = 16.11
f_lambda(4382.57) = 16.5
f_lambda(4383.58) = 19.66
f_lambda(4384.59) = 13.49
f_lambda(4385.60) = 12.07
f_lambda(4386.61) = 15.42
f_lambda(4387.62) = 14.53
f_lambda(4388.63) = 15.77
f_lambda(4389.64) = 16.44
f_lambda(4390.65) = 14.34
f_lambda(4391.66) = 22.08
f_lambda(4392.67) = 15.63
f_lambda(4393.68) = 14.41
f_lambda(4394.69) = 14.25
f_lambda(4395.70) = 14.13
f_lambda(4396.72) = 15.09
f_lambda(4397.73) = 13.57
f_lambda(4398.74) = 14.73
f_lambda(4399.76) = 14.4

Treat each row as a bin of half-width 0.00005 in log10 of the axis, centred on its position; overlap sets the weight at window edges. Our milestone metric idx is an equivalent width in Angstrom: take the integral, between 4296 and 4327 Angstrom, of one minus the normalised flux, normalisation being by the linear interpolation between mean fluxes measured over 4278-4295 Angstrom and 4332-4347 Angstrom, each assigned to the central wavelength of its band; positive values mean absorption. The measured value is 3.2 Angstrom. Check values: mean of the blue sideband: 14.5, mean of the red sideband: 21.4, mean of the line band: 16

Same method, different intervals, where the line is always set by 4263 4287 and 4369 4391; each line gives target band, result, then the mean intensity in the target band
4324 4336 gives -3.3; 19.2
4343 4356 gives -3.8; 19.7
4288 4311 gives 0.1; 14.7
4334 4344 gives -4.5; 21.9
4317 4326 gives -1.8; 18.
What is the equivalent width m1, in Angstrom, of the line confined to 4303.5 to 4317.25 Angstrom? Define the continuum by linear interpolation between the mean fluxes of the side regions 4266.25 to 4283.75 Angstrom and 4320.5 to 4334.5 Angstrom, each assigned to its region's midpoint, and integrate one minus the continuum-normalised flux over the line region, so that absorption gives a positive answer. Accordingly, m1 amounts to 1.8 Angstrom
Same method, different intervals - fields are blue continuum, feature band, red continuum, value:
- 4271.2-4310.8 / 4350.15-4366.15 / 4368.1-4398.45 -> -4.9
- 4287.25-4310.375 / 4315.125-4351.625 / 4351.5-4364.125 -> -3.3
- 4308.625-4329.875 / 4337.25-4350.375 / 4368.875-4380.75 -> -3.6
